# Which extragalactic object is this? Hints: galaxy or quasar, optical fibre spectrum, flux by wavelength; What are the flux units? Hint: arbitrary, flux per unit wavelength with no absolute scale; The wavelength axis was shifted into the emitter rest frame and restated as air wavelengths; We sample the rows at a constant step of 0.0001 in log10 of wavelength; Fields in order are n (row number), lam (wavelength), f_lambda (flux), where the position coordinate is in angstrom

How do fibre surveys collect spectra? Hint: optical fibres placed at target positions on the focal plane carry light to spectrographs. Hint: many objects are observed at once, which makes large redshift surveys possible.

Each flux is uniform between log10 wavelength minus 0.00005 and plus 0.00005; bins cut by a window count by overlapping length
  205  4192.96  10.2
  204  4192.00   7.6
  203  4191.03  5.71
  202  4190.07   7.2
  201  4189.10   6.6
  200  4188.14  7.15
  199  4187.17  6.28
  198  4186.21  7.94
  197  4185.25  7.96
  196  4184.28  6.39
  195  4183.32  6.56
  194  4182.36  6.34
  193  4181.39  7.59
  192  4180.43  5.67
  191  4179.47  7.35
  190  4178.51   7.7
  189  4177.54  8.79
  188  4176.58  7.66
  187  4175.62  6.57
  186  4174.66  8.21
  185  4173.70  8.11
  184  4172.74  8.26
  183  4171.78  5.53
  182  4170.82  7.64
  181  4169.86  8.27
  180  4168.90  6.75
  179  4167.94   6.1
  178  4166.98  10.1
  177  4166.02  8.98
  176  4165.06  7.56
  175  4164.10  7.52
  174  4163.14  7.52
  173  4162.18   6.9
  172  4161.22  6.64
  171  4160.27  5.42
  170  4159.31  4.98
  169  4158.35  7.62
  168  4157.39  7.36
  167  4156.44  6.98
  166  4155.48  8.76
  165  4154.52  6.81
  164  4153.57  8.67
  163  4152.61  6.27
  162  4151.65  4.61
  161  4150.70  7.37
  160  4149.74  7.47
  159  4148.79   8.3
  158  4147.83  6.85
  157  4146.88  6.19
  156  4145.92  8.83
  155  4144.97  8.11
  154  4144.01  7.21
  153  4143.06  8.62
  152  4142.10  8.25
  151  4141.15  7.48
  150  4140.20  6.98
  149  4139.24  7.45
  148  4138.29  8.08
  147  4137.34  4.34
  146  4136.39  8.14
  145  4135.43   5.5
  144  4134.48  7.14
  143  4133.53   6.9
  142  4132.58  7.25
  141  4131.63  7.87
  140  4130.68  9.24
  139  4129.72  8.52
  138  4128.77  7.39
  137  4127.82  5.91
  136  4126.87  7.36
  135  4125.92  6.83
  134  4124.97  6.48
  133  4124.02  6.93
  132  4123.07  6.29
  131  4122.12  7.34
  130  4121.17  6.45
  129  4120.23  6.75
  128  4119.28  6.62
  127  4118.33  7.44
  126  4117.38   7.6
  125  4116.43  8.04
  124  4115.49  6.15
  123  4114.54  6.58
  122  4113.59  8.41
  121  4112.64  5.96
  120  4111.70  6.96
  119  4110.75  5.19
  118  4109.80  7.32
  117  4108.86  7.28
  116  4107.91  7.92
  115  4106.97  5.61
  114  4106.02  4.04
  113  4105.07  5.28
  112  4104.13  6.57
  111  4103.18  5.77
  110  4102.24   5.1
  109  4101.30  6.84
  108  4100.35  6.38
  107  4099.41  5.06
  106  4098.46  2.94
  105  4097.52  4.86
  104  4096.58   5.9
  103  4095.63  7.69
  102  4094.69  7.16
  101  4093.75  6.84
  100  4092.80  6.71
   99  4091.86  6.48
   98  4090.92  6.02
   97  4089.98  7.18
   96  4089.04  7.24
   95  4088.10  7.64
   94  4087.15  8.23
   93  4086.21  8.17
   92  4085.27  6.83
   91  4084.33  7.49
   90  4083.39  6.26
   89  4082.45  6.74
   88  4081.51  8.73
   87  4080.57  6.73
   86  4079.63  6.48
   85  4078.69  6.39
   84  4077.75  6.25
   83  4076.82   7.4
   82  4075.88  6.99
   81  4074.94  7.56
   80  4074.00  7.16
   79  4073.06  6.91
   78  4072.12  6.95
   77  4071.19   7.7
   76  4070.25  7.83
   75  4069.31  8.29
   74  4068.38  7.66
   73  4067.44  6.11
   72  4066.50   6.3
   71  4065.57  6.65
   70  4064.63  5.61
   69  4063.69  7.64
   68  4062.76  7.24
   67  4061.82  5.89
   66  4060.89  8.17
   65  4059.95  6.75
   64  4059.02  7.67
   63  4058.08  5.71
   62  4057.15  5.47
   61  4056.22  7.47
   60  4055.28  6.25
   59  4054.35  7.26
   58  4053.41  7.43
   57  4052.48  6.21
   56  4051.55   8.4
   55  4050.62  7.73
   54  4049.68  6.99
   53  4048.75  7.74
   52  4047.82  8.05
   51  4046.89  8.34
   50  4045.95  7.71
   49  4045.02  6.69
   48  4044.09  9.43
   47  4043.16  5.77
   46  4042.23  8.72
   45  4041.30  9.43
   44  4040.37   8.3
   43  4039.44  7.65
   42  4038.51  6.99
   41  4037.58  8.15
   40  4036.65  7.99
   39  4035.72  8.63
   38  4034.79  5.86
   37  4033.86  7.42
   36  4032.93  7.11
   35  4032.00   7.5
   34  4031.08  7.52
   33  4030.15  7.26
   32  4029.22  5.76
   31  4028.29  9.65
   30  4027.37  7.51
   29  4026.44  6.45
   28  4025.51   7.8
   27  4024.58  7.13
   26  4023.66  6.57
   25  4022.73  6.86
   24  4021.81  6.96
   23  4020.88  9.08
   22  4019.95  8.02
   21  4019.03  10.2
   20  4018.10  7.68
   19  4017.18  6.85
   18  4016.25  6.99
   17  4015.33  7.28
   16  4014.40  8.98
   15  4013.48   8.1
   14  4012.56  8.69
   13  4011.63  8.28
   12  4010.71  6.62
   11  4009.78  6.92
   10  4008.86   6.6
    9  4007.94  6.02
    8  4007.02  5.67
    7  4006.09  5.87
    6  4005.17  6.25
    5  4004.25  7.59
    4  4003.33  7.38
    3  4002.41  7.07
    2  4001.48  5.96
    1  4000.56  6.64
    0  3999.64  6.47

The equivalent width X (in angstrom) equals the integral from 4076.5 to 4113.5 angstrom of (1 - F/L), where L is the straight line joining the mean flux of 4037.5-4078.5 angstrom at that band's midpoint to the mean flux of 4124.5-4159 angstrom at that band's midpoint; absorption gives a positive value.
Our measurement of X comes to 3.9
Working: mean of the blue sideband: 7.27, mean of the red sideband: 7.3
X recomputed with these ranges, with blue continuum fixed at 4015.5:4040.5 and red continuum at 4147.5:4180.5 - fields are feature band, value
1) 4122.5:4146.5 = 0.1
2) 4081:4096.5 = 0.5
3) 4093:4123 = 4.1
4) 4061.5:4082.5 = 1.2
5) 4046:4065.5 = 1.0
